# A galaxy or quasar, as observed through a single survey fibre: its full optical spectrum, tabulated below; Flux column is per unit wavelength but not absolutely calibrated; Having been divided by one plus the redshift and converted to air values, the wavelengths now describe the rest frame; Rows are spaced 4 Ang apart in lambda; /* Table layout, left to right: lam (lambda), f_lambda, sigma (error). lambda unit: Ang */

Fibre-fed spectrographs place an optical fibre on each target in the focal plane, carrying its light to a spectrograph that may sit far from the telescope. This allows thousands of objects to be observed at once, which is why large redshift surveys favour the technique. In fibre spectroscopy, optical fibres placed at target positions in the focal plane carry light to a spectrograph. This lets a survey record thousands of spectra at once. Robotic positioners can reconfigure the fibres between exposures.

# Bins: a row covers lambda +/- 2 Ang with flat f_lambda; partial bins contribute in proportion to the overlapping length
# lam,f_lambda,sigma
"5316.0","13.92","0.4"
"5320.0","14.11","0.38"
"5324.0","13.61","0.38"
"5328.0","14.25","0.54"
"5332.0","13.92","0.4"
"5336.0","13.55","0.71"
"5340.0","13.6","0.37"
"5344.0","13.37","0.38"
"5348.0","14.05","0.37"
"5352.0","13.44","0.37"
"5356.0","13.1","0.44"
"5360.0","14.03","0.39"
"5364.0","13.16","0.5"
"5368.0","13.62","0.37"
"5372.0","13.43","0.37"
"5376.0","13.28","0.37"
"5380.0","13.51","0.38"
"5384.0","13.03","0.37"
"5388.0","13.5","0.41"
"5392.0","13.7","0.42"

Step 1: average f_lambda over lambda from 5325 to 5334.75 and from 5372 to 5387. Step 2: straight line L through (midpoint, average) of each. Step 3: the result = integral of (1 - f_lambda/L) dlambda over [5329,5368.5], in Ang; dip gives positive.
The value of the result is 0.4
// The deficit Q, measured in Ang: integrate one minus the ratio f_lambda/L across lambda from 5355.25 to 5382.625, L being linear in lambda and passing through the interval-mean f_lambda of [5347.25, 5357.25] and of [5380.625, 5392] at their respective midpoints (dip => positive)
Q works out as 0.0 Ang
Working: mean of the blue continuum 13.5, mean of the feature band 13.5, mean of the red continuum 13.4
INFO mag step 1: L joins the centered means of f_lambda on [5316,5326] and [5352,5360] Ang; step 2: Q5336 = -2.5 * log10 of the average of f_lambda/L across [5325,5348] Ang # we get -0.01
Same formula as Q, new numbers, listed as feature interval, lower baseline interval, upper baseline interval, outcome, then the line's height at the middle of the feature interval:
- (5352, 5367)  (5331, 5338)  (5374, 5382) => 0.09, 13.5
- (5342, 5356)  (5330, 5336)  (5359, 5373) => 0.13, 13.7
